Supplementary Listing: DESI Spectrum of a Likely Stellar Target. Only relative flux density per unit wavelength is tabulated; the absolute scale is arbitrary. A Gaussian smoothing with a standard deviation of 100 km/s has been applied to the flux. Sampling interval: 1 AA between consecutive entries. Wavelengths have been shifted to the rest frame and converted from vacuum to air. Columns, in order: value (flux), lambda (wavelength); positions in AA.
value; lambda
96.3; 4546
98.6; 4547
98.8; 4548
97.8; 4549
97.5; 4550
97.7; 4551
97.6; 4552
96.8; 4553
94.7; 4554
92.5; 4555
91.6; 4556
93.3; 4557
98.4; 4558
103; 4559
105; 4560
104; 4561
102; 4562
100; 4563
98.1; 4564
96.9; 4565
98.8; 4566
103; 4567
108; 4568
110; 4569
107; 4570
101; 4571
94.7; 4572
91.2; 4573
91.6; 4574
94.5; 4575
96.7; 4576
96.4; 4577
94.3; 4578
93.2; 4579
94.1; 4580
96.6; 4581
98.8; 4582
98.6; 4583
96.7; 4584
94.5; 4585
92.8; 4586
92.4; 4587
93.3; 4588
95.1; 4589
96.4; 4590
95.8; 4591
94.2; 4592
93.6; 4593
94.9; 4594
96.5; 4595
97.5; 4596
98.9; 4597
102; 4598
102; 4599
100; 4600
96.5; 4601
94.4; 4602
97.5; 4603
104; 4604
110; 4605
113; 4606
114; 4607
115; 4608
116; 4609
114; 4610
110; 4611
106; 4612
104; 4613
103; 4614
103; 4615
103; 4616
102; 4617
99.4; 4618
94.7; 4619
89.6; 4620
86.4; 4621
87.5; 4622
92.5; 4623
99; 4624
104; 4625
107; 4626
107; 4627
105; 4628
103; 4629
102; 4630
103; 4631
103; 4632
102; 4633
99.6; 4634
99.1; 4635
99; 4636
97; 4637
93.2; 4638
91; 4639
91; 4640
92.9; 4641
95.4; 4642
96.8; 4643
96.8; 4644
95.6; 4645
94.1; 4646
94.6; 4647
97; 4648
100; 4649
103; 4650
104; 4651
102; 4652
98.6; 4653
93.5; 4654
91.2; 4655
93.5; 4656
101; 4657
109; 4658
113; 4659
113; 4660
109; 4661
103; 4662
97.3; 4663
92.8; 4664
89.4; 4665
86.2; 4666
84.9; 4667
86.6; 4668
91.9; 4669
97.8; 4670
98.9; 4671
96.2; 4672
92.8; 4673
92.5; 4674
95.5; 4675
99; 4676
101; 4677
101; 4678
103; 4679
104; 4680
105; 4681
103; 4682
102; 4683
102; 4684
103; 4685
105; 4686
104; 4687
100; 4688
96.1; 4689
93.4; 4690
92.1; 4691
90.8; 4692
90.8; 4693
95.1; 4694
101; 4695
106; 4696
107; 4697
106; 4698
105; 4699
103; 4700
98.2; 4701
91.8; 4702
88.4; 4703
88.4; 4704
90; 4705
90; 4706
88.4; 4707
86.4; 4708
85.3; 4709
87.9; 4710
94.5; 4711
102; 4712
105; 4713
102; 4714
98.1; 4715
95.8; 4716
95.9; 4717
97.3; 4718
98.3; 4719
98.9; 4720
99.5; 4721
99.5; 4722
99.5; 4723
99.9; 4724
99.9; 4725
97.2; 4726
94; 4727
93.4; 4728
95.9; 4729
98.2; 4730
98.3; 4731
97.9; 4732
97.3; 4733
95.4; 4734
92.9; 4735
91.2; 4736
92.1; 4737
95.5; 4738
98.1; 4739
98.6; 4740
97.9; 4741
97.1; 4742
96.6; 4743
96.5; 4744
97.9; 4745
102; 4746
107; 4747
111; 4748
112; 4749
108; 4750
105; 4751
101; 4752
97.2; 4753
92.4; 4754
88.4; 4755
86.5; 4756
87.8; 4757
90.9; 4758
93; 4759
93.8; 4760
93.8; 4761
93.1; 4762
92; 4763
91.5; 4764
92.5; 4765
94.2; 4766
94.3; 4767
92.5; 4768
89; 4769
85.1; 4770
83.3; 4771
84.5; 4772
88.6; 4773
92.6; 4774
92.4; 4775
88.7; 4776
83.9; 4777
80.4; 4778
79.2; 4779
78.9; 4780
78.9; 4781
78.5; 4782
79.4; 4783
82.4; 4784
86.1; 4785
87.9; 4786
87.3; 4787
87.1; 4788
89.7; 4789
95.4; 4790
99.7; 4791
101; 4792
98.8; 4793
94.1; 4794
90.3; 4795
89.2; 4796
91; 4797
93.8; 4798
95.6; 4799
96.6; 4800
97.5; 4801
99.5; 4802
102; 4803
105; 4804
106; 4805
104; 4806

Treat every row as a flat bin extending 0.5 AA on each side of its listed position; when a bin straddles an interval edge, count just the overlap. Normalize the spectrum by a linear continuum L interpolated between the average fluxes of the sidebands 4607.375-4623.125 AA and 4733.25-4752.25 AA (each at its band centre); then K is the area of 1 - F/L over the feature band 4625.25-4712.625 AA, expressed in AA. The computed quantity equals 2.73 AA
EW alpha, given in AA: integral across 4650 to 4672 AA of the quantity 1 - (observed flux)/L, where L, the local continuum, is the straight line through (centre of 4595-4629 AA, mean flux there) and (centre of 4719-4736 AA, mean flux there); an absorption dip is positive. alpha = 0.5 AA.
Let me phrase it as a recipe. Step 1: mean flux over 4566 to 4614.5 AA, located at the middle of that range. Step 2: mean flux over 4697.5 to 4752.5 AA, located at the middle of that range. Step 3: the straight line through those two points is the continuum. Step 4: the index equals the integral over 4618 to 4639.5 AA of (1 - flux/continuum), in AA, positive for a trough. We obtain 0.2 AA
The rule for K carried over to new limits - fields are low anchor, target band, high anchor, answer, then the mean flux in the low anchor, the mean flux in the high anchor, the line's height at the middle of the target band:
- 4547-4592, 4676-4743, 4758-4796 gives -4.12 AA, 97.5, 89.1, 91.8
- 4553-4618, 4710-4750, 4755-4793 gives -3.15 AA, 99.8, 88.7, 91.3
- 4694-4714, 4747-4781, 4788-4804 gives 1.33 AA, 96.1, 95.6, 95.8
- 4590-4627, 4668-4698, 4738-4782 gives -0.53 AA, 101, 93.1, 97.2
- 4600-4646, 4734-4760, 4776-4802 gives -1.50 AA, 101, 89.1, 92.1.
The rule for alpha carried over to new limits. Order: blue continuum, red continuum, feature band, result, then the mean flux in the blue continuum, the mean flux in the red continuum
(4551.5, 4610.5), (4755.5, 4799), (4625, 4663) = -1.6 AA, 99.2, 89.2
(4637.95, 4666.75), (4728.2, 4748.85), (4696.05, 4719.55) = 0.5 AA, 97.8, 98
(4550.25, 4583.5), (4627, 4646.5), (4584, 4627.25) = -0.9 AA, 98.2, 98.1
